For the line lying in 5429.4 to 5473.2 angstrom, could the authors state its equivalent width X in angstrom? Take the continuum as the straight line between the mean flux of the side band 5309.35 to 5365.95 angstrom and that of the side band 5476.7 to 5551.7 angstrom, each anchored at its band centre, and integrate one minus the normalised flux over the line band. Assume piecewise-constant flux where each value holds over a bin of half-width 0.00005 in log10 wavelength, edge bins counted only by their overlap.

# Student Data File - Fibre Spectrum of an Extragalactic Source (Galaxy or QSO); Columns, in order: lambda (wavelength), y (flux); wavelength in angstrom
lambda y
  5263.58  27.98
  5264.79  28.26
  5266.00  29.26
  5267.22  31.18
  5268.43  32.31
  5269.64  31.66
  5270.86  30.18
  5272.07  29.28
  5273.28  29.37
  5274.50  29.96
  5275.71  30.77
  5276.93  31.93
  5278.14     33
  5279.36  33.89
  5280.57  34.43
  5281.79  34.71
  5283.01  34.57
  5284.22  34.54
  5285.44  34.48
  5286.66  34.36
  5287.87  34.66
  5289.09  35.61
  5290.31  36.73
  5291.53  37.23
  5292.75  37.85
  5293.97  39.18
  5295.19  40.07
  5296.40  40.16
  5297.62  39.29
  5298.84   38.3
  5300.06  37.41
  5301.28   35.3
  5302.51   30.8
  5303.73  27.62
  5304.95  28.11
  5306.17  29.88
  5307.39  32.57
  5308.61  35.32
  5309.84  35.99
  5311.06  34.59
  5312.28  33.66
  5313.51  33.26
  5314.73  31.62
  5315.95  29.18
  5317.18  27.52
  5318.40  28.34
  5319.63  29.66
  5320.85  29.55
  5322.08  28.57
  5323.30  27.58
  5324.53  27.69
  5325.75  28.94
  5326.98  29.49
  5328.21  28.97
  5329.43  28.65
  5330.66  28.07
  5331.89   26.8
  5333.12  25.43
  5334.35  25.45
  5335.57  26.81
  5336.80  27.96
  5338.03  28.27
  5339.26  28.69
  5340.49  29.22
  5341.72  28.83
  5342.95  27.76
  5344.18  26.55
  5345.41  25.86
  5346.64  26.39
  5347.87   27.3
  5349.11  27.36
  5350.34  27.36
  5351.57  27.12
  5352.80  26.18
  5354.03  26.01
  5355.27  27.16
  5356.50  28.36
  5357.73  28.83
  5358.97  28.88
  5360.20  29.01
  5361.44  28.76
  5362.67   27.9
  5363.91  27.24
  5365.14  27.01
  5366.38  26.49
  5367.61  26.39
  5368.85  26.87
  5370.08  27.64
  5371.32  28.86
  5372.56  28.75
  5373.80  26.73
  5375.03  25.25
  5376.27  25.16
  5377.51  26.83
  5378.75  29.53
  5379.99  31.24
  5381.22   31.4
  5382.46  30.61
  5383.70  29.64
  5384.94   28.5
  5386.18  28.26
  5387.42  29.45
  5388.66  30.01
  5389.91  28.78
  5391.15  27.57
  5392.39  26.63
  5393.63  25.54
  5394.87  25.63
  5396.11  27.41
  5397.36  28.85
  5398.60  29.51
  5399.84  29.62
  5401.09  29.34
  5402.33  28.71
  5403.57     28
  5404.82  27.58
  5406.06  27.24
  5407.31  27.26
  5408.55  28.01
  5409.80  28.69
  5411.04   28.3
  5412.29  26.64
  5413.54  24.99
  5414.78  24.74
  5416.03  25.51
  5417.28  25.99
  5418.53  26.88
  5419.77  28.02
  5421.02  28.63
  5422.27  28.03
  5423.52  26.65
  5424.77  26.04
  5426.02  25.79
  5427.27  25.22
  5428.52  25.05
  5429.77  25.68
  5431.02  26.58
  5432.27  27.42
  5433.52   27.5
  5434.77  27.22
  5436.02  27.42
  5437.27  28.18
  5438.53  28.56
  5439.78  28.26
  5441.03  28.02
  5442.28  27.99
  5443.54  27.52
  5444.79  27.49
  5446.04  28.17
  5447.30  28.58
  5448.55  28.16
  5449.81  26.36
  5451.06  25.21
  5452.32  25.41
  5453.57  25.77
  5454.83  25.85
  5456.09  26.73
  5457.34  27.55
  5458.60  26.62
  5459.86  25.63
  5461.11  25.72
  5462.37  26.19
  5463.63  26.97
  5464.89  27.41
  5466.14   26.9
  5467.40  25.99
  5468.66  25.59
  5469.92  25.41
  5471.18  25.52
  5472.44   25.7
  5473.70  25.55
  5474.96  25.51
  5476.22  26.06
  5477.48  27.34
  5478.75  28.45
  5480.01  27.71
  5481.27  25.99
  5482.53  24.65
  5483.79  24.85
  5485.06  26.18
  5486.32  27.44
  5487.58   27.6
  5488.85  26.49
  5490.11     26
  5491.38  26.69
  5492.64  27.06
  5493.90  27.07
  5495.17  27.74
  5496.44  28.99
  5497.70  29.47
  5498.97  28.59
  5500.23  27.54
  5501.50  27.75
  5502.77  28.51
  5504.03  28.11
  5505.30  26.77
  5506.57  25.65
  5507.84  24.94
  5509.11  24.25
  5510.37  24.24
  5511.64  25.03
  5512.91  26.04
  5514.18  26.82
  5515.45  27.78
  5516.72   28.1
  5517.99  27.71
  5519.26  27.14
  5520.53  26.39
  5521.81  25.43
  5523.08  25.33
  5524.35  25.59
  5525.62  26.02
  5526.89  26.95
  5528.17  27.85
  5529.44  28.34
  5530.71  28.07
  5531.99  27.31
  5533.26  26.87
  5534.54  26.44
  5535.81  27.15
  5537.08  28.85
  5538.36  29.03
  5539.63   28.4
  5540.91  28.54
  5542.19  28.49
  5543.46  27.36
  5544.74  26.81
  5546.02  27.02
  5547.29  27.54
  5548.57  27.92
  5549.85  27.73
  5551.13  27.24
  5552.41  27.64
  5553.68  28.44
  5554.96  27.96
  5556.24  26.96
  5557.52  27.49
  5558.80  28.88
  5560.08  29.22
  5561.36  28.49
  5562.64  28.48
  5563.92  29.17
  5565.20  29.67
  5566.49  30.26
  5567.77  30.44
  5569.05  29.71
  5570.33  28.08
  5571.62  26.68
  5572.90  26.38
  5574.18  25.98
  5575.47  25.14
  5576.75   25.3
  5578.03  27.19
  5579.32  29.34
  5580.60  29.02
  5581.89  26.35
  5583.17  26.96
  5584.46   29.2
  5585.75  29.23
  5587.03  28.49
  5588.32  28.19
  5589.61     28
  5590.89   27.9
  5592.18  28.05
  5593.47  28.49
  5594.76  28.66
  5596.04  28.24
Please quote 1.2 angstrom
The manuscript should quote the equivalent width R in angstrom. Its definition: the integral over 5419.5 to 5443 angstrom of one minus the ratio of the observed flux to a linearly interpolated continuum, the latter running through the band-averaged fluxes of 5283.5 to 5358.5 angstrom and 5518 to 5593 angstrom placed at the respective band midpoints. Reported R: 1.8 angstrom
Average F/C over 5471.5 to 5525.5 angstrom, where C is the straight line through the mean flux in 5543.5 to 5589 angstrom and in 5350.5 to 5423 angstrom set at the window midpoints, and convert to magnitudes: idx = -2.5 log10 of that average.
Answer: 0.05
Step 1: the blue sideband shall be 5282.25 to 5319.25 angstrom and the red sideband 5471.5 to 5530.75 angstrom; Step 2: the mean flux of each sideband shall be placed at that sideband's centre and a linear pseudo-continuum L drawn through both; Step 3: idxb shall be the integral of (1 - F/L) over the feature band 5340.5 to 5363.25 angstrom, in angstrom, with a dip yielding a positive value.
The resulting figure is 3.3 angstrom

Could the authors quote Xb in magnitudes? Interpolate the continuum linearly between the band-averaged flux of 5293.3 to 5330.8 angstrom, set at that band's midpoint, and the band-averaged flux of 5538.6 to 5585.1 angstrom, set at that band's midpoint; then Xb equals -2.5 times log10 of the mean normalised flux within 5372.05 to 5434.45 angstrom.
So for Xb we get 0.11 mag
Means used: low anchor 32.2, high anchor 27.9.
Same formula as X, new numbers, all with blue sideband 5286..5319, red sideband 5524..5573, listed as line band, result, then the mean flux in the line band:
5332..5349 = 3.1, 27.3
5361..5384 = 3.2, 28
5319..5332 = 1.9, 28.6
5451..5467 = 2.1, 26.3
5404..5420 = 2.3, 26.9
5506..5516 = 1.2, 25.6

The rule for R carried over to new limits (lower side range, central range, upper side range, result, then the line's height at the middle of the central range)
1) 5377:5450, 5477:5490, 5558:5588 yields 0.59 angstrom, 27.9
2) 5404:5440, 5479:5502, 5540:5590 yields 0.27 angstrom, 27.4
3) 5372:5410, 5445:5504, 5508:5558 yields 1.72 angstrom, 27.6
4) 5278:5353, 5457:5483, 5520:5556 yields 2.07 angstrom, 28.6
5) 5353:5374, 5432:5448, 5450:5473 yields -0.85 angstrom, 26.5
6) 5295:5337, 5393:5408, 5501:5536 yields 0.68 angstrom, 29.2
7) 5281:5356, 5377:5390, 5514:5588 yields 0.24 angstrom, 30.1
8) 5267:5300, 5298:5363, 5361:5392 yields 4.27 angstrom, 31.3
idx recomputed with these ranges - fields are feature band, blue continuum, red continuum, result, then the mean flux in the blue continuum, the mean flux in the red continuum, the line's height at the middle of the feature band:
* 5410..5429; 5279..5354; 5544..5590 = 0.13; 31.2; 28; 29.9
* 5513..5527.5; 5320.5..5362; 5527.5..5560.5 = 0.05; 27.7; 27.8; 27.8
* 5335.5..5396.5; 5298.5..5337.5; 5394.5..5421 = 0.04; 30.2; 27.5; 28.8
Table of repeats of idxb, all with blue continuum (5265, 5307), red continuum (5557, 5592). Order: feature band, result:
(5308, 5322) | 0.7 angstrom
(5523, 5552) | 1.4 angstrom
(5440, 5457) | 2.0 angstrom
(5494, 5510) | 1.2 angstrom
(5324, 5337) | 2.1 angstrom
